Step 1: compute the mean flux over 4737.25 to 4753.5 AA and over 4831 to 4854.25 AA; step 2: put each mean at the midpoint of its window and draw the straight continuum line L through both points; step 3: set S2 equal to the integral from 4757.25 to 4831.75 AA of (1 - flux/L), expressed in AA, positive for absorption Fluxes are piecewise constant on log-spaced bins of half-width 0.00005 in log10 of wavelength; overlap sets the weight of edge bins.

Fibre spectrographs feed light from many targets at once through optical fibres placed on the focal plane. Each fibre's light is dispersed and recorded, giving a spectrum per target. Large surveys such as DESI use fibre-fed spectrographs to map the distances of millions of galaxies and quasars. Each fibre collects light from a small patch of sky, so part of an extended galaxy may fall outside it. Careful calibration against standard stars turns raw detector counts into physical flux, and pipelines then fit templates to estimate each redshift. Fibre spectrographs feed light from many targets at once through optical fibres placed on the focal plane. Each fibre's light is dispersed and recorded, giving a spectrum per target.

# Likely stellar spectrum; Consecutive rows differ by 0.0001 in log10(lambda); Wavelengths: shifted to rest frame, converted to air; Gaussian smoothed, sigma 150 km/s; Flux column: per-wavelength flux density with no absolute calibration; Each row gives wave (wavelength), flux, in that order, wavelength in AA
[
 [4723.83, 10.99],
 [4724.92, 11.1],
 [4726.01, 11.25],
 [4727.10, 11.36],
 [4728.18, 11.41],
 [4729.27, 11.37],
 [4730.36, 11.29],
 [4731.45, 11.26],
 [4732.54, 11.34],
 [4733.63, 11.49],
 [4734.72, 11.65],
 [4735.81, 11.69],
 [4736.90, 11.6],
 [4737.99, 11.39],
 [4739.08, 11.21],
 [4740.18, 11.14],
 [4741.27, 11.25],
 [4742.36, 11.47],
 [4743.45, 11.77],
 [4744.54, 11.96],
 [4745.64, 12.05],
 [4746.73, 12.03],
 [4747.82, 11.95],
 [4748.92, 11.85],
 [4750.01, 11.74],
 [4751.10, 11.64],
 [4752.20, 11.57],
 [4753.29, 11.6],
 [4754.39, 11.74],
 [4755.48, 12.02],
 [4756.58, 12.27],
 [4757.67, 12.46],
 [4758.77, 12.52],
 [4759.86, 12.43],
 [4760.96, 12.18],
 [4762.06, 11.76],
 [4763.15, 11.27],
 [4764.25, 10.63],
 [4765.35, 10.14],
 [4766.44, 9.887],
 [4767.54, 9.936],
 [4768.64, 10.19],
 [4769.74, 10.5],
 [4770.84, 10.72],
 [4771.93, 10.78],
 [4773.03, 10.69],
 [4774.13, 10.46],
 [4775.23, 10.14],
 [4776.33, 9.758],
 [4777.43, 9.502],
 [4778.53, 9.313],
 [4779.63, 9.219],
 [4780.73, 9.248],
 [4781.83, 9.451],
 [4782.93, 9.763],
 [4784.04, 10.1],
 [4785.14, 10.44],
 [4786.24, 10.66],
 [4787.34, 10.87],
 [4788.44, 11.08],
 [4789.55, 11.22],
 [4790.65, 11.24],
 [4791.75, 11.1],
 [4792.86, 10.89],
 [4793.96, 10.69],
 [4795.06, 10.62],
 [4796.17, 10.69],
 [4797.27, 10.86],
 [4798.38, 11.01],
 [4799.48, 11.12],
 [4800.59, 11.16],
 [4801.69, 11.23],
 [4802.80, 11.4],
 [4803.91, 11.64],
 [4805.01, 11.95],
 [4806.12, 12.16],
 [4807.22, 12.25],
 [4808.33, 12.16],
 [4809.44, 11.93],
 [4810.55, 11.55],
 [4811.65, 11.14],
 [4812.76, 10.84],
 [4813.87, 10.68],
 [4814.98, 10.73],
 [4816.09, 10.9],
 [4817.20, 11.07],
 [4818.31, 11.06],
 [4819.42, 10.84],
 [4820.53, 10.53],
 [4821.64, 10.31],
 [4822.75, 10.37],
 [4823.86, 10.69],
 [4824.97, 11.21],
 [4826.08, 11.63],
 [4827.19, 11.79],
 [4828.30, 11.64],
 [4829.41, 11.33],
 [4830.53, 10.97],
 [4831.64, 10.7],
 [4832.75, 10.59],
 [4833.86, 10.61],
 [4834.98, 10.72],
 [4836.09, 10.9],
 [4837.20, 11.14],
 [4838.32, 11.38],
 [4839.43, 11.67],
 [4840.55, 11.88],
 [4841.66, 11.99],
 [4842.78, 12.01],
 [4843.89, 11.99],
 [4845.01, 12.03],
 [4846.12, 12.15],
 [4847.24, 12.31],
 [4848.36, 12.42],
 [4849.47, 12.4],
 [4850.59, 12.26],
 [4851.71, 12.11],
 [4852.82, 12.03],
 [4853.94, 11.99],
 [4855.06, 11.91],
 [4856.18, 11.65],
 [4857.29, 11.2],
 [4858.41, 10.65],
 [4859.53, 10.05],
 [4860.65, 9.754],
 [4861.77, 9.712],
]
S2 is 4.8 AA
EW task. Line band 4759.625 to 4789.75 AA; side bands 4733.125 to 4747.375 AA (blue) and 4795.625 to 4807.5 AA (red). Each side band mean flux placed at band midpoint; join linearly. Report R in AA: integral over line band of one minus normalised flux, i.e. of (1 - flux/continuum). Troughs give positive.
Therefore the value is 2.8 AA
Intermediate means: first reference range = 11.6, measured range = 10.4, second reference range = 11.4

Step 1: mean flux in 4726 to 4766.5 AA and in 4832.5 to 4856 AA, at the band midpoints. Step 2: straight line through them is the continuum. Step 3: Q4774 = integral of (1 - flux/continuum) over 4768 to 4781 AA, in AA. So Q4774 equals 1.8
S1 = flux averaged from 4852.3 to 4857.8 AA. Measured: 11.8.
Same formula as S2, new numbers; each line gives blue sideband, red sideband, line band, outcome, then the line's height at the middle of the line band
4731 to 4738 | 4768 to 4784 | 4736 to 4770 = -2.1 AA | 10.8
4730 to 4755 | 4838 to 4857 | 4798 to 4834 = 2.1 AA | 11.9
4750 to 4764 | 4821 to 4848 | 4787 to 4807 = 0.7 AA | 11.6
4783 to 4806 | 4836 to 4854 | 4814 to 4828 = 0.7 AA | 11.5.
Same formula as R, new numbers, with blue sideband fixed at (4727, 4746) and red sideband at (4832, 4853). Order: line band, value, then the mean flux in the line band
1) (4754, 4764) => -0.44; 12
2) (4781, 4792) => 0.99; 10.5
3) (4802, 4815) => 0.08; 11.6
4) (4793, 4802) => 0.54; 10.9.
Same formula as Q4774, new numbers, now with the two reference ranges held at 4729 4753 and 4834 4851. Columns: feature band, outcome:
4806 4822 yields 0.7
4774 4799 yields 2.8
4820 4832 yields 0.7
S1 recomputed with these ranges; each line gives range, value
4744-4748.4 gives 12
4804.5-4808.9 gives 12.1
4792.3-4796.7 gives 10.7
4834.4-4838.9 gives 11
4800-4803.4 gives 11.2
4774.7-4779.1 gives 9.67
